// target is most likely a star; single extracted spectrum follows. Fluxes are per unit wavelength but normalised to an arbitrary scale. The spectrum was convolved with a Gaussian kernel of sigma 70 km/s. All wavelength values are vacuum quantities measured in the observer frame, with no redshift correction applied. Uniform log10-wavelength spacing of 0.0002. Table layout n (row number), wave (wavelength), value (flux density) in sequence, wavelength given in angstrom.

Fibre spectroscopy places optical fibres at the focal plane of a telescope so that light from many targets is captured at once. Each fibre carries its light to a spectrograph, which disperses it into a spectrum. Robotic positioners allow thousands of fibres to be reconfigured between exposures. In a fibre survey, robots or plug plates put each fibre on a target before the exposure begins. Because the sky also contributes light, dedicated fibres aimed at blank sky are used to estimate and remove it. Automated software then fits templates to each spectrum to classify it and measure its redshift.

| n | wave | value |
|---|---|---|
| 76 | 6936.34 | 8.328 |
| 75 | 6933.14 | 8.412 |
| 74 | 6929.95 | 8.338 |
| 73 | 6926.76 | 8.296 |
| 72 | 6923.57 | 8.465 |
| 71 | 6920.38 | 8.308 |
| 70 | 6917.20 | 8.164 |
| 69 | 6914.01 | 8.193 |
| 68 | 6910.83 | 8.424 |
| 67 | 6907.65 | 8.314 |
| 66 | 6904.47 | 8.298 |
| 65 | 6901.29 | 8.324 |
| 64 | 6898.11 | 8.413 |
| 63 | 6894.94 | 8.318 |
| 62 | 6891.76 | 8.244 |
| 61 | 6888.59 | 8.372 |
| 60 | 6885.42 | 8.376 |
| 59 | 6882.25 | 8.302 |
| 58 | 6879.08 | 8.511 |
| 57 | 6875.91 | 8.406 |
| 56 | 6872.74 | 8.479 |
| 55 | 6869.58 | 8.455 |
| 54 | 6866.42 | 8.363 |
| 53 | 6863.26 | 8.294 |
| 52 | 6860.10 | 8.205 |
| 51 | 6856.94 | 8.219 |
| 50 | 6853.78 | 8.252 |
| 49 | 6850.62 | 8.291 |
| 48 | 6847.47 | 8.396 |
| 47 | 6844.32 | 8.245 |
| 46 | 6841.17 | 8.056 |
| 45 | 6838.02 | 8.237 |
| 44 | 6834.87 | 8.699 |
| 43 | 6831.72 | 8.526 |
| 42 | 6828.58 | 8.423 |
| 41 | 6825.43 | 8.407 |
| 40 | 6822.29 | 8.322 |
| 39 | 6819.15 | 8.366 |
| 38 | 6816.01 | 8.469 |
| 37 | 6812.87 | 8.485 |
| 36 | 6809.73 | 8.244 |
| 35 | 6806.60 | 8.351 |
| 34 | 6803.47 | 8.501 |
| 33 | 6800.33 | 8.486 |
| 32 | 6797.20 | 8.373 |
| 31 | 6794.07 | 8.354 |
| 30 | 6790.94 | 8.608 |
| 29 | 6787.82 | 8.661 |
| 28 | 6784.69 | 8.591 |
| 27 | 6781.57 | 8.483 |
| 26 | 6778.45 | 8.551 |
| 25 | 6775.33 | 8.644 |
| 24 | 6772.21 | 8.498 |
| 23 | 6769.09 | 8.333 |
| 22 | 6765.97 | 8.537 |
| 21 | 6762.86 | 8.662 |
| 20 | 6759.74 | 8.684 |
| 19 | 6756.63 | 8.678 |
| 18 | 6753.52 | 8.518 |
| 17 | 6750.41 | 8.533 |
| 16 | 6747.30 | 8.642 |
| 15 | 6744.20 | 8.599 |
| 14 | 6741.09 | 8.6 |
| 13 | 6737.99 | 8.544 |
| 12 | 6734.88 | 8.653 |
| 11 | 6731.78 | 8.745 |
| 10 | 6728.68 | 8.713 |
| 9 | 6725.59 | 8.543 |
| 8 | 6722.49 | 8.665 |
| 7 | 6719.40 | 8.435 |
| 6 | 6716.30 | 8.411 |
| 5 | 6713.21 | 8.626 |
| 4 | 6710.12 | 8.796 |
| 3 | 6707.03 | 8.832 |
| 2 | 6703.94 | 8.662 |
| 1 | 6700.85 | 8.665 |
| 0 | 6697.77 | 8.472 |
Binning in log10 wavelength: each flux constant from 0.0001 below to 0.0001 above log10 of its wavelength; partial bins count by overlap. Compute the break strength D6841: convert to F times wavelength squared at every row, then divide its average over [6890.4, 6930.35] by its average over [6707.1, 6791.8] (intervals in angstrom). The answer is 1.01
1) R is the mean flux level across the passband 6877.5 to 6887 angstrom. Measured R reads 8.4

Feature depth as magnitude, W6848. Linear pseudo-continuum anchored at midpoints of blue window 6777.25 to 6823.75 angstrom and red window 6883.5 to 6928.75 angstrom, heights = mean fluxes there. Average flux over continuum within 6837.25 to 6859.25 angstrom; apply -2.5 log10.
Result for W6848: 0.02 mag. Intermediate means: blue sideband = 8.46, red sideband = 8.32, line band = 8.24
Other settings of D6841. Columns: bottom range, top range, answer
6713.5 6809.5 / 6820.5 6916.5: 1.01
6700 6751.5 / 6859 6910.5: 1.02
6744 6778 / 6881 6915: 1.01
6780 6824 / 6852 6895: 1.01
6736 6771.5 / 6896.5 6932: 1.02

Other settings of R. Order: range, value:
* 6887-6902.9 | 8.33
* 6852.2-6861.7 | 8.22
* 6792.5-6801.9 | 8.4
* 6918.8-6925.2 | 8.38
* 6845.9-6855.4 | 8.31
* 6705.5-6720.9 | 8.62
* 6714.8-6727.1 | 8.51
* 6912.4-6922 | 8.22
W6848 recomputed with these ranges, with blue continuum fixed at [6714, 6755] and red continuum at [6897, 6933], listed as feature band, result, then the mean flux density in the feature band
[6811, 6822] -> 0.01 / 8.42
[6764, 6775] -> 0.01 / 8.48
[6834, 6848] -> 0.02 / 8.3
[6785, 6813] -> 0.00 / 8.46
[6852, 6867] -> 0.02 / 8.26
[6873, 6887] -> 0.00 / 8.4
